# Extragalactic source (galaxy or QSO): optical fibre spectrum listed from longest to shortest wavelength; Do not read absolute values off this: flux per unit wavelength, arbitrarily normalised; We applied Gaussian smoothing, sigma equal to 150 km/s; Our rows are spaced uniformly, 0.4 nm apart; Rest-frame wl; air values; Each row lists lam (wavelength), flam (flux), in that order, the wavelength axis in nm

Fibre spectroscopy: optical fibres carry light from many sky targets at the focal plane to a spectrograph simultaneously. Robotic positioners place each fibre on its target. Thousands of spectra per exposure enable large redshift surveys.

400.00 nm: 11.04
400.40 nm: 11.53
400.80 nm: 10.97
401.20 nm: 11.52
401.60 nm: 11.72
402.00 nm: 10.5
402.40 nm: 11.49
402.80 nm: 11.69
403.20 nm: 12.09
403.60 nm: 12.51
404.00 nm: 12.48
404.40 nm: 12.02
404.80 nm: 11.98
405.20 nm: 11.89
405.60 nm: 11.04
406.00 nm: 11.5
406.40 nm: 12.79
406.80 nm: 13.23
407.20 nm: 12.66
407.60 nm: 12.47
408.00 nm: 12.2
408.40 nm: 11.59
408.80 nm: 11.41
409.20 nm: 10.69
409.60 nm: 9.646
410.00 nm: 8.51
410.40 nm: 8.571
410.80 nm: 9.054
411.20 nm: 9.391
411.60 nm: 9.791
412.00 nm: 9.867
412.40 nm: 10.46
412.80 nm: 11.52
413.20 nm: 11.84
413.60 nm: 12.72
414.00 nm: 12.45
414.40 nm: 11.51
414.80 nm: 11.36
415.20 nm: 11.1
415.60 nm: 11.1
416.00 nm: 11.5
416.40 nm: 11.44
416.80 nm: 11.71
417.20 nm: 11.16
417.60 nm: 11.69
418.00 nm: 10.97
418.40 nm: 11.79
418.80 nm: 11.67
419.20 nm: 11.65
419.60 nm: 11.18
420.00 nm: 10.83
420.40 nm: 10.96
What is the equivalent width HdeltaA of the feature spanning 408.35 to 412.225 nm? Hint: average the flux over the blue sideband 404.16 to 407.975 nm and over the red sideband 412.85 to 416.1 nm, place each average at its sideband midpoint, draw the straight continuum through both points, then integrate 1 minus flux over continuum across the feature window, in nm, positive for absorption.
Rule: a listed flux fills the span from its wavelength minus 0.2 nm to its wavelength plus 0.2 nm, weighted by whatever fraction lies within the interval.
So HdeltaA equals 0.70 nm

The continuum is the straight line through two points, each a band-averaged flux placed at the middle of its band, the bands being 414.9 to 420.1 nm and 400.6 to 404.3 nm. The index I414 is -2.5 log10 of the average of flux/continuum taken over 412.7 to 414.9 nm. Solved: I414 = -0.05 mag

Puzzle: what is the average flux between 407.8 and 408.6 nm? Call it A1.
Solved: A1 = 11.9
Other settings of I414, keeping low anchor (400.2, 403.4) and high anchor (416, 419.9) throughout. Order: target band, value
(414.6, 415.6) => 0.02 mag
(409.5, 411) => 0.27 mag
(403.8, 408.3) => -0.07 mag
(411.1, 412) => 0.18 mag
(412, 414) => -0.01 mag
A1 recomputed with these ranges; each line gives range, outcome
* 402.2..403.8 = 11.9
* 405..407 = 12.1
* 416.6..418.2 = 11.4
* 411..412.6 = 9.88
